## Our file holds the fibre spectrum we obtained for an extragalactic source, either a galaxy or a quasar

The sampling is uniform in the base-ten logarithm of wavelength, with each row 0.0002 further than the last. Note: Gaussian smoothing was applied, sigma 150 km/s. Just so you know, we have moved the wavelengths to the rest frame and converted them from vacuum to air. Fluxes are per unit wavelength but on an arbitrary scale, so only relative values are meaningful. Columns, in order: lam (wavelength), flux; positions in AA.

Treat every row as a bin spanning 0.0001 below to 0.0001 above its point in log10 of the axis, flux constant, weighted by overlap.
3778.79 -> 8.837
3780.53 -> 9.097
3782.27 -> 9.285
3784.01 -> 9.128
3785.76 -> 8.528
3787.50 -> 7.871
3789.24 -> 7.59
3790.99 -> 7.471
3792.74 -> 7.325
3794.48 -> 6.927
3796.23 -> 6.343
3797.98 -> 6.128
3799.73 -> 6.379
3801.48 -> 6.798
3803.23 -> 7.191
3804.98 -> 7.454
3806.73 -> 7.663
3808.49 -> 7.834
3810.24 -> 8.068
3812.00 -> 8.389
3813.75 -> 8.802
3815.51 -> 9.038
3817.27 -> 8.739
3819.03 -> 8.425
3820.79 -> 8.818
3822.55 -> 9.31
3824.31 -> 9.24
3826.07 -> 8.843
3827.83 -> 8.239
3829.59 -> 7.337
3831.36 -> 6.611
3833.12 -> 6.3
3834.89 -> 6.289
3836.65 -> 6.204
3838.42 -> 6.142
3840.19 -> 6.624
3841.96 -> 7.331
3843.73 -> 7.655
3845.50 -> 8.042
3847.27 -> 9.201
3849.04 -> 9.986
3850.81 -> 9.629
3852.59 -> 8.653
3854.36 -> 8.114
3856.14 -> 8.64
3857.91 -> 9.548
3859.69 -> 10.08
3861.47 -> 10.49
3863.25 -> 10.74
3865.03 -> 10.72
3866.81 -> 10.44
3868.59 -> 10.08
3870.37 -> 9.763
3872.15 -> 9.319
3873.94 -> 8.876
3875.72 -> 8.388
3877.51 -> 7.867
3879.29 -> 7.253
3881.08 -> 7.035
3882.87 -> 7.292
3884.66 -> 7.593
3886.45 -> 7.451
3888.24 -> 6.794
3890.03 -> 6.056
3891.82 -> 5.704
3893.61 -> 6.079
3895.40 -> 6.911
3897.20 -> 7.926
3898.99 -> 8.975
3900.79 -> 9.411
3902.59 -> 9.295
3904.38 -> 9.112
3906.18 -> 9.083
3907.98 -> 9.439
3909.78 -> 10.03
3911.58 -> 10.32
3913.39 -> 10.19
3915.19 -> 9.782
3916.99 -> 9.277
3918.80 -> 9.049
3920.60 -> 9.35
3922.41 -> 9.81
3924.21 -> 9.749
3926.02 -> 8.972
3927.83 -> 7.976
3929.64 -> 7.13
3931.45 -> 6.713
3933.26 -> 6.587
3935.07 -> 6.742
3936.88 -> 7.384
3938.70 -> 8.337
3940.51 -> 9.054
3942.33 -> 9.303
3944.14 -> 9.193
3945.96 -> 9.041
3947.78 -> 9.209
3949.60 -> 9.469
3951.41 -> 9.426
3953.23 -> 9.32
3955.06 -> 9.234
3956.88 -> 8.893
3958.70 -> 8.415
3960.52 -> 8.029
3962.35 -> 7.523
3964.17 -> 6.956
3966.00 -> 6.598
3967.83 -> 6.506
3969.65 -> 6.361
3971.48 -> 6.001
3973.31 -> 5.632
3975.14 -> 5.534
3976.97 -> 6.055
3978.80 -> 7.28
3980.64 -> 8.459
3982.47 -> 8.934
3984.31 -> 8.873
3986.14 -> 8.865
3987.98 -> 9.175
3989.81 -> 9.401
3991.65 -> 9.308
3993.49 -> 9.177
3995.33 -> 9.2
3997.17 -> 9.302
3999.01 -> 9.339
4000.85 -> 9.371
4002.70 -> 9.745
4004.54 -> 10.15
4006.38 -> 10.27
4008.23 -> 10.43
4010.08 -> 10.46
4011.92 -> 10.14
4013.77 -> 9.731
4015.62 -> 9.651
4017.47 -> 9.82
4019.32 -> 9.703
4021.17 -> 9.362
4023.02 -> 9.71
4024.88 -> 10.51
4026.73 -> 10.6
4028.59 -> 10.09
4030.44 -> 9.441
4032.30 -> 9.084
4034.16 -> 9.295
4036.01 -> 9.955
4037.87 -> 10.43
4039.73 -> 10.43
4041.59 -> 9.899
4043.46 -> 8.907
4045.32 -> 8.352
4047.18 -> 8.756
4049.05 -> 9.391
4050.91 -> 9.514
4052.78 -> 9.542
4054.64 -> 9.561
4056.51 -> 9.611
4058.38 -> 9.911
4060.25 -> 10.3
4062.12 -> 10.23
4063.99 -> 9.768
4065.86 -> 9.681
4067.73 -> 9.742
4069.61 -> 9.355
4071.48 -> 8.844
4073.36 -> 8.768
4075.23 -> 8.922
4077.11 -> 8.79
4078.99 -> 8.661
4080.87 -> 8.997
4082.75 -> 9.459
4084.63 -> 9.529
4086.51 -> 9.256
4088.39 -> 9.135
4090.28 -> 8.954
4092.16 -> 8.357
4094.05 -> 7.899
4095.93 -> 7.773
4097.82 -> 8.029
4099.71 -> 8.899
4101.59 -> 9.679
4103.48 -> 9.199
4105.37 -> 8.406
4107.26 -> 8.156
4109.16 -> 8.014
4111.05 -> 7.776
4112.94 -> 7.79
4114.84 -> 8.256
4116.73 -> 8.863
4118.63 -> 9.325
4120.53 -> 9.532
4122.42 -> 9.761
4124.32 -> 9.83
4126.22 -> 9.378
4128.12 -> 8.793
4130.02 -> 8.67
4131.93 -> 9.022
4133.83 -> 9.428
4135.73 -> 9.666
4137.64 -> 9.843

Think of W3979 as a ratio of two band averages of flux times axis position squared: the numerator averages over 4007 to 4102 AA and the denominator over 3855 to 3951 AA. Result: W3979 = 1.18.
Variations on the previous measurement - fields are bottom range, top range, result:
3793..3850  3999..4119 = 1.36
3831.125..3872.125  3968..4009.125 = 1.05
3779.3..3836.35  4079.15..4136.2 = 1.31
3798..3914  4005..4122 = 1.24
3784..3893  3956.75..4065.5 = 1.22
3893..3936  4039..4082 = 1.16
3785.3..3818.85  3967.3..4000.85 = 1.16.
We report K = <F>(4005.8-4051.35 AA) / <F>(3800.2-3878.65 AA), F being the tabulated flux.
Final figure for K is 1.16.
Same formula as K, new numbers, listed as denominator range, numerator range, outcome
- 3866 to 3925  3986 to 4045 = 1.13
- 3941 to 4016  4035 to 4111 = 1.06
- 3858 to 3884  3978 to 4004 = 0.99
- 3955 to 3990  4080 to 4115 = 1.14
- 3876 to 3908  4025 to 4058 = 1.25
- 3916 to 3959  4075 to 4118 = 1.00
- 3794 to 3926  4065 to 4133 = 1.06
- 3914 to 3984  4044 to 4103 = 1.13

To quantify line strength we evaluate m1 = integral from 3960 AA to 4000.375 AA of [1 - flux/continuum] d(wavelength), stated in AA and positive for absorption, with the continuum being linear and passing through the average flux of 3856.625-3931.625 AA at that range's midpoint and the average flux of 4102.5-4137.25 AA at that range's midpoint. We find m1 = 4.3 AA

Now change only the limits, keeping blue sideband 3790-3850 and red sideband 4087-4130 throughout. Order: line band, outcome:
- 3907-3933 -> -3.3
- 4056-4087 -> -2.9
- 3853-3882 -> -5.0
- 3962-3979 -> 3.8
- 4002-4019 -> -3.4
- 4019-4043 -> -4.1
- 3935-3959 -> -2.1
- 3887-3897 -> 1.9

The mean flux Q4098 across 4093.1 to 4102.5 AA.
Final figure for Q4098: 8.45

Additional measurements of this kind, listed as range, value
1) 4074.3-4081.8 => 8.84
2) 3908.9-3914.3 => 10.2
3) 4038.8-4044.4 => 9.73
